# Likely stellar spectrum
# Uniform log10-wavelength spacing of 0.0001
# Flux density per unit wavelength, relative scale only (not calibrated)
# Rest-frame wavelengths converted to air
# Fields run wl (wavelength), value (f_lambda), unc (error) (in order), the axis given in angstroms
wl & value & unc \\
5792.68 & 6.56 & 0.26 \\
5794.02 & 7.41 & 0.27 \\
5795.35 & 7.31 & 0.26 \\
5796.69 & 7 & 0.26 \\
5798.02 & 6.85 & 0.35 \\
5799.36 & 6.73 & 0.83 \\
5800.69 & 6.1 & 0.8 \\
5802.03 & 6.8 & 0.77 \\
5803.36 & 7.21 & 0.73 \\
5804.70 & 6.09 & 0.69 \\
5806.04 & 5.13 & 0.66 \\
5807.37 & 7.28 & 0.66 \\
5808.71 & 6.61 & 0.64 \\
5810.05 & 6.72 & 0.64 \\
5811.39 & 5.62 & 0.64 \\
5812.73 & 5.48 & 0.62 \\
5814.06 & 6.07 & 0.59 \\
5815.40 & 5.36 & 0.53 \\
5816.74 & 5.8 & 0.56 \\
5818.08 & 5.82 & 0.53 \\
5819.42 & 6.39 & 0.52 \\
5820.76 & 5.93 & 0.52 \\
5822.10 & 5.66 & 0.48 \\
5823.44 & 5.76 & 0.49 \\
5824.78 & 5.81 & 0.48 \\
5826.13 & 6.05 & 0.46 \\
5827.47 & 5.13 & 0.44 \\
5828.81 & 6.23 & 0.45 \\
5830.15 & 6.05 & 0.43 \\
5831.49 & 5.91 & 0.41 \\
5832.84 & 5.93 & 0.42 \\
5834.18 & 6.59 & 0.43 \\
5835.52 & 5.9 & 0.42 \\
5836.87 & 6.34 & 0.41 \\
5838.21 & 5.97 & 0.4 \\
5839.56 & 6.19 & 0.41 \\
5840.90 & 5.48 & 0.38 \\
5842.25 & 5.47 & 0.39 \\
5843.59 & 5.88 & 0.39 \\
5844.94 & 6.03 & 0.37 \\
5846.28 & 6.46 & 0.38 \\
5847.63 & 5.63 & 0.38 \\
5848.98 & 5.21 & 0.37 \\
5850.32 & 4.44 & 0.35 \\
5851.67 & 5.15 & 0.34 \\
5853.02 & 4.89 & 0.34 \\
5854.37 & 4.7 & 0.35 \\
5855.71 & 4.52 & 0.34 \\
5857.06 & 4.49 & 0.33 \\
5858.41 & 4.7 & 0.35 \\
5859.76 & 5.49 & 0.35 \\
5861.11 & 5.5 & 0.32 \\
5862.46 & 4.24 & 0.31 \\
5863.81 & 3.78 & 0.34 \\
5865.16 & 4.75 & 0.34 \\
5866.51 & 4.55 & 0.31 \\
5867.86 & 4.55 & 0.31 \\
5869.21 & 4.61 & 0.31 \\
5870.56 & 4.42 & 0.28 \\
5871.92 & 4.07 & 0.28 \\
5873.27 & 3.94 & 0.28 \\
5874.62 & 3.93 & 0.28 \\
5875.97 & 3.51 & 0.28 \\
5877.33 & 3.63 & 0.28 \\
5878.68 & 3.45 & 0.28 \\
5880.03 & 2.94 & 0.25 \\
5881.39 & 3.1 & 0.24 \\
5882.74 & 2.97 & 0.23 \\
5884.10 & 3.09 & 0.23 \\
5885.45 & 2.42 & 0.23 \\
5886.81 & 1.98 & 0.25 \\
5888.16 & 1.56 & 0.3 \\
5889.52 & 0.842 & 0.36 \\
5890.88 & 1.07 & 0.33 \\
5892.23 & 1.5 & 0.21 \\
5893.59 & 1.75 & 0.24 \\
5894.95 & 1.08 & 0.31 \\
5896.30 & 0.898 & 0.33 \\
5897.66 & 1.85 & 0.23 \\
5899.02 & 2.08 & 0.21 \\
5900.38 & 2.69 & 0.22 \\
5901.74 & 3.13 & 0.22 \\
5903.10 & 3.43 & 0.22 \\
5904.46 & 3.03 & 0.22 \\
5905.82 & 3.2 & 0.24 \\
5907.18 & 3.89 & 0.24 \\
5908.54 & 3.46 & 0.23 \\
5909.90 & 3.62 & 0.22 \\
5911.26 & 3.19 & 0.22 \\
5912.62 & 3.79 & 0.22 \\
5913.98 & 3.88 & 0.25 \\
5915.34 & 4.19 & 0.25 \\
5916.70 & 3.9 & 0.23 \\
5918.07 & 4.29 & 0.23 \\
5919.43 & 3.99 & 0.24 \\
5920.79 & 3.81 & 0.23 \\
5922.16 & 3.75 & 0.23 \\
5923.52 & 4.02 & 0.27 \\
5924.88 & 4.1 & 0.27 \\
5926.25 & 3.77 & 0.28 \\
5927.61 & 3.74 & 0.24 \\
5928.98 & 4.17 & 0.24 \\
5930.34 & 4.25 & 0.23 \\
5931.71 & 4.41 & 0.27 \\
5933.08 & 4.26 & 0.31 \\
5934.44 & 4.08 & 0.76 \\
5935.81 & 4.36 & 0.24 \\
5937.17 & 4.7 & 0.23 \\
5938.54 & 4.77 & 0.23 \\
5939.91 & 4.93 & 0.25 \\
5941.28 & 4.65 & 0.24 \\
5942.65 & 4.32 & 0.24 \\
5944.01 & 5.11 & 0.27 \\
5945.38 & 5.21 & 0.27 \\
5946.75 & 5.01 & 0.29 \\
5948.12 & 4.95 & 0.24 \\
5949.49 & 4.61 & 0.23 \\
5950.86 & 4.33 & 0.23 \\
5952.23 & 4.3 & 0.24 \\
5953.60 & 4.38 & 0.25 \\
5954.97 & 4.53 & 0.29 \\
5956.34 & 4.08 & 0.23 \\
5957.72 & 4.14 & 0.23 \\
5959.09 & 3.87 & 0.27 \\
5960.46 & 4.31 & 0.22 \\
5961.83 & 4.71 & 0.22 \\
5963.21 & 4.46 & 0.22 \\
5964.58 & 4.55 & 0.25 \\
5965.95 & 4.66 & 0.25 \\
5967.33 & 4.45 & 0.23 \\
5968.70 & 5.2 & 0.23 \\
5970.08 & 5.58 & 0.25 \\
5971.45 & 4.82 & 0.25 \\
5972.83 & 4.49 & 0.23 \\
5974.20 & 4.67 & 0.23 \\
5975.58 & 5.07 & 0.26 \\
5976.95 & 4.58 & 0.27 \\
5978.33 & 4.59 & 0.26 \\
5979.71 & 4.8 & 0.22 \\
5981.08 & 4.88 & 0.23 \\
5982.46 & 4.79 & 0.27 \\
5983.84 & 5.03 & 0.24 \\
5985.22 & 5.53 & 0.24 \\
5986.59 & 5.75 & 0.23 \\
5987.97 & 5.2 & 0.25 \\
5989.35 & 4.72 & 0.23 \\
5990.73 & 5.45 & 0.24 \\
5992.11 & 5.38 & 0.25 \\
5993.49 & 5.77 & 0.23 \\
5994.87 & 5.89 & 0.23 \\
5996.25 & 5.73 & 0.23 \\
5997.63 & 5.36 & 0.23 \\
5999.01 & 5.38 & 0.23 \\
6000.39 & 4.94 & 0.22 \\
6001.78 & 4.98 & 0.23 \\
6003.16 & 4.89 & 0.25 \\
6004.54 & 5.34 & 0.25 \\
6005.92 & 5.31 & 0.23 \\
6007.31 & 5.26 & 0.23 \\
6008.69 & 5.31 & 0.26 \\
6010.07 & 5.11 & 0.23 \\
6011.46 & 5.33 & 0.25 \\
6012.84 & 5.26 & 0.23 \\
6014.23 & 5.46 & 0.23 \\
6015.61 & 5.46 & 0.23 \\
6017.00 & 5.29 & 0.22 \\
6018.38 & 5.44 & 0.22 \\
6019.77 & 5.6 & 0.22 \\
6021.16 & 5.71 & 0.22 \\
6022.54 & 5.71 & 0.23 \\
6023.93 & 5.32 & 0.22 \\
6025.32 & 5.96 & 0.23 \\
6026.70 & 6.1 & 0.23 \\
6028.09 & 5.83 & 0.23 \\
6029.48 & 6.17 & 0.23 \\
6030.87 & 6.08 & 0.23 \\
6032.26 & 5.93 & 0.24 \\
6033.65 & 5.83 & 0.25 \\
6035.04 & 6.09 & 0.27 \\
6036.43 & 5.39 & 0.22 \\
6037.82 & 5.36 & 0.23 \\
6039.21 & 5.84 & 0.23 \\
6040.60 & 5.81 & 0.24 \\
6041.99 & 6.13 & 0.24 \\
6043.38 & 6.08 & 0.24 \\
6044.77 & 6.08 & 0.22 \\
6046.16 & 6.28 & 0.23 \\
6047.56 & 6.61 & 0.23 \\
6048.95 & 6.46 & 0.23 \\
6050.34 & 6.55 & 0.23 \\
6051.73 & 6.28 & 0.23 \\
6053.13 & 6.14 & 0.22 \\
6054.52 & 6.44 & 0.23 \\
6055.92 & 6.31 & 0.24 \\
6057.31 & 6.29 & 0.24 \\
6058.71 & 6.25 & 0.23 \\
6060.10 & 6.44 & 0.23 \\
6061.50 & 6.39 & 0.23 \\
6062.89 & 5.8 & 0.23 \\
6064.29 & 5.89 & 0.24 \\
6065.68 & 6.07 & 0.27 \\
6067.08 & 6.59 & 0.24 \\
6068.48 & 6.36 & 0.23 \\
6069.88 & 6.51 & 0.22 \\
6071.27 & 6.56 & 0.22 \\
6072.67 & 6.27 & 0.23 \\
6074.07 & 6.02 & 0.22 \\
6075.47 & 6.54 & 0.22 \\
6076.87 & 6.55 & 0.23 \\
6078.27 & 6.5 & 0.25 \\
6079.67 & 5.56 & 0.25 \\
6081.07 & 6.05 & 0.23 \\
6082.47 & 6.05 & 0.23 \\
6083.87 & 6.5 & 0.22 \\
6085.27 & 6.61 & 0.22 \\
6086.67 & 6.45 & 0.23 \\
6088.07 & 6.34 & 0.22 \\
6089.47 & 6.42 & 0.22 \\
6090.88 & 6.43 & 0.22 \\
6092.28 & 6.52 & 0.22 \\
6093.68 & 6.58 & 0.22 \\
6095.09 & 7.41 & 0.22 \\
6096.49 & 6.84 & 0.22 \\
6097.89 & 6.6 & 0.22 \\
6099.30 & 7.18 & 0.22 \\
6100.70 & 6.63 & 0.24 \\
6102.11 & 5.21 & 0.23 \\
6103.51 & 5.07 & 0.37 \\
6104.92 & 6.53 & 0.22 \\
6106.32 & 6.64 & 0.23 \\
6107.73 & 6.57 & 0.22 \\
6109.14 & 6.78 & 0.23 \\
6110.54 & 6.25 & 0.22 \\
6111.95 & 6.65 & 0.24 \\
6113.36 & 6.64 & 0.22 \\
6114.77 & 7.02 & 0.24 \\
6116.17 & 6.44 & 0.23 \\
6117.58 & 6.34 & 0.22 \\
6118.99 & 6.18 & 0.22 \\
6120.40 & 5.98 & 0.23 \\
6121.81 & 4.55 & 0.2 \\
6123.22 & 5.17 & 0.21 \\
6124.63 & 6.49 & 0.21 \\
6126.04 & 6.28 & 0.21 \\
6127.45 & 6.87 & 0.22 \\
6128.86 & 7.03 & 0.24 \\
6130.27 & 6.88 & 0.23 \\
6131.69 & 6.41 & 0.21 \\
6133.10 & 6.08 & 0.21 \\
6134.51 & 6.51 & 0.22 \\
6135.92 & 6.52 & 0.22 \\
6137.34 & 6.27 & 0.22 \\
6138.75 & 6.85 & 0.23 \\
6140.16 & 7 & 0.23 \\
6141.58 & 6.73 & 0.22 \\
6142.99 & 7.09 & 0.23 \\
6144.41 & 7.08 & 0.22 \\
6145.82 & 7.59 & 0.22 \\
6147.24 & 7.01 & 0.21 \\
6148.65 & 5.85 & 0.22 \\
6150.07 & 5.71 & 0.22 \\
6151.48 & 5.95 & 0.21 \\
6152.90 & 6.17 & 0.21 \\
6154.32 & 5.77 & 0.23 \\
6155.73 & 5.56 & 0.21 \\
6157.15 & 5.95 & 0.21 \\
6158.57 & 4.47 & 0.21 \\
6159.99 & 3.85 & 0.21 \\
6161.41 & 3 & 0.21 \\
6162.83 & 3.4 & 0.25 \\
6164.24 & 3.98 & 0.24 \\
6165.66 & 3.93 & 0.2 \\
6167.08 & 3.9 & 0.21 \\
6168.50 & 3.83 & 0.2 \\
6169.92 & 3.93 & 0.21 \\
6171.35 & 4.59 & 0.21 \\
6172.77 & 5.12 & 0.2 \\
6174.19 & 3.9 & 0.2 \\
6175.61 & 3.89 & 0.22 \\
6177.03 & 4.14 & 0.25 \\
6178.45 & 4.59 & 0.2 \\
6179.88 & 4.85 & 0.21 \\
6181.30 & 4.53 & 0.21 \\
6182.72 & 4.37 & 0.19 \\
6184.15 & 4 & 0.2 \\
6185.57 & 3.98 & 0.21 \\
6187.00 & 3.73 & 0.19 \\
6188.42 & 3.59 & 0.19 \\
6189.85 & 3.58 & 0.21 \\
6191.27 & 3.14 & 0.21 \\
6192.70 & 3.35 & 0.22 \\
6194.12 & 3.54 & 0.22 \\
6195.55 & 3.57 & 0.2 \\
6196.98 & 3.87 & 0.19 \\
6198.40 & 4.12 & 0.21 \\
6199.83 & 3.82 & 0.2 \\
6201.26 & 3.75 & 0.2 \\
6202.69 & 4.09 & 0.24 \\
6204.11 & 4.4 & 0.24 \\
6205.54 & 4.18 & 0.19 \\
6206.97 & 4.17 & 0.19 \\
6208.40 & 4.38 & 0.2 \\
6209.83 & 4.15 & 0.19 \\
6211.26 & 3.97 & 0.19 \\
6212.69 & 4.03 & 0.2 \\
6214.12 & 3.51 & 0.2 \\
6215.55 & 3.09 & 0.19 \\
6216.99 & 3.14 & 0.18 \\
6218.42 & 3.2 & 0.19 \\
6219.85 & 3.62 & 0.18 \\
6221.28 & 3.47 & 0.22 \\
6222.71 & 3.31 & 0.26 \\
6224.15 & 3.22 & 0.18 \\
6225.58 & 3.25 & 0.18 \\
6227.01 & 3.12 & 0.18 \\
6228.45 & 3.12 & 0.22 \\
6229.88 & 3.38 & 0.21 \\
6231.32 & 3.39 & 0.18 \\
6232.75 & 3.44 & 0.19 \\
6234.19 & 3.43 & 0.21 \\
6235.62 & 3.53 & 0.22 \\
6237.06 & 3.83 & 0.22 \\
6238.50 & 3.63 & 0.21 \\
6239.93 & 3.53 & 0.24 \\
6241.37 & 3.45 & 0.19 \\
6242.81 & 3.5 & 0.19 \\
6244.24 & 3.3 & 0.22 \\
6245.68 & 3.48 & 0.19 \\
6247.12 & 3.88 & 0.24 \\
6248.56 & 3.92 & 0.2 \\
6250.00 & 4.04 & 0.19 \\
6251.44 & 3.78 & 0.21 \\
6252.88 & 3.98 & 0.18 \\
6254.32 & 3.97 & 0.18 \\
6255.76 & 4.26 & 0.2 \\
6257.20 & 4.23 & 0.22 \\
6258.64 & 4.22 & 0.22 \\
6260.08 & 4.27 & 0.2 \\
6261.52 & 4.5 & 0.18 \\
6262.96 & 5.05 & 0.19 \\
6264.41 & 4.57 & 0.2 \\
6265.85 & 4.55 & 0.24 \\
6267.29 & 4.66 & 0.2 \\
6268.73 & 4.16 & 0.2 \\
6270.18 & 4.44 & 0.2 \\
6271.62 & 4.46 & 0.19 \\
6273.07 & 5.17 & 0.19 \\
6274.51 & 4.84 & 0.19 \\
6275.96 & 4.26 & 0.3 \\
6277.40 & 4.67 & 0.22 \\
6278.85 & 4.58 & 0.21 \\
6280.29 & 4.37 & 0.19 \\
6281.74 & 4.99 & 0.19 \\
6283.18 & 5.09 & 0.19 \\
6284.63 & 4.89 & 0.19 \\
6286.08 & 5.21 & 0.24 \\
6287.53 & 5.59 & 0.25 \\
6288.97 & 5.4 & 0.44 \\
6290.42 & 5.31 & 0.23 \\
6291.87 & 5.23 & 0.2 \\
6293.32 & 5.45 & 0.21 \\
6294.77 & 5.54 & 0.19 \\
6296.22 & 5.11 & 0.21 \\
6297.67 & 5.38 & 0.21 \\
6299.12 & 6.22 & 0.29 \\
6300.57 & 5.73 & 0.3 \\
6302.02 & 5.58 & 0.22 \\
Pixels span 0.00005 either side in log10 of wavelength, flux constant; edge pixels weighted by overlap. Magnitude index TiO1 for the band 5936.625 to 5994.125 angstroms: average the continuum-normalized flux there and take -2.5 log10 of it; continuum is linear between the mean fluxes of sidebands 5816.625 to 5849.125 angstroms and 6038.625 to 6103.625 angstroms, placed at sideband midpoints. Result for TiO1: 0.27 mag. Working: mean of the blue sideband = 5.92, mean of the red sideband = 6.32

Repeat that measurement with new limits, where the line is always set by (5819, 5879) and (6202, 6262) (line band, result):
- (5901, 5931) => 0.296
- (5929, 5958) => 0.066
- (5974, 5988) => -0.070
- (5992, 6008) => -0.162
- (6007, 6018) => -0.167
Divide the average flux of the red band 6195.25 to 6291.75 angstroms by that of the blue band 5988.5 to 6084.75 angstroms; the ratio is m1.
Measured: 0.69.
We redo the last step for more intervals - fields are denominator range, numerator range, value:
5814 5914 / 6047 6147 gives 1.50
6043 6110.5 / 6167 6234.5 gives 0.60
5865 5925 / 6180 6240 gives 1.16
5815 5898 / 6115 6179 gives 1.25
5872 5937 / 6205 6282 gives 1.22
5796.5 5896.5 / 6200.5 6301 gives 0.86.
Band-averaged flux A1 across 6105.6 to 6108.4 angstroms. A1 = 6.61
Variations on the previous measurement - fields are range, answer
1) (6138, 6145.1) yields 6.95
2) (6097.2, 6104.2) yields 6.14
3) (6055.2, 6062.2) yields 6.34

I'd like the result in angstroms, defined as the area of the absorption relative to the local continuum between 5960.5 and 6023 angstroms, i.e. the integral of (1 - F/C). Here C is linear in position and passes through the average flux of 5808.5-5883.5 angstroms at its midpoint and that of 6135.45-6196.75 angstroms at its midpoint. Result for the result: -1.5 angstroms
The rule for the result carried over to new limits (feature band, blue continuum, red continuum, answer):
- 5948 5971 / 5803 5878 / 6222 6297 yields 2.46 angstroms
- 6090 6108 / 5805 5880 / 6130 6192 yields -4.66 angstroms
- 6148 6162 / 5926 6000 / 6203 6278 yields -3.59 angstroms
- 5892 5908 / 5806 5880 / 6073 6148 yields 9.06 angstroms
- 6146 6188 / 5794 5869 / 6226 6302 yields 0.50 angstroms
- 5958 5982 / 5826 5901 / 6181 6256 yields -3.80 angstroms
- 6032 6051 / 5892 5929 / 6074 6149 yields -2.49 angstroms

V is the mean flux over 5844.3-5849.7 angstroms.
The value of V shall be 5.82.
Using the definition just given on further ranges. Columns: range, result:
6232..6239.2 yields 3.57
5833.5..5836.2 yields 6.25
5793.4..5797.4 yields 7.24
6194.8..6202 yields 3.82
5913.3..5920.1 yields 4.05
